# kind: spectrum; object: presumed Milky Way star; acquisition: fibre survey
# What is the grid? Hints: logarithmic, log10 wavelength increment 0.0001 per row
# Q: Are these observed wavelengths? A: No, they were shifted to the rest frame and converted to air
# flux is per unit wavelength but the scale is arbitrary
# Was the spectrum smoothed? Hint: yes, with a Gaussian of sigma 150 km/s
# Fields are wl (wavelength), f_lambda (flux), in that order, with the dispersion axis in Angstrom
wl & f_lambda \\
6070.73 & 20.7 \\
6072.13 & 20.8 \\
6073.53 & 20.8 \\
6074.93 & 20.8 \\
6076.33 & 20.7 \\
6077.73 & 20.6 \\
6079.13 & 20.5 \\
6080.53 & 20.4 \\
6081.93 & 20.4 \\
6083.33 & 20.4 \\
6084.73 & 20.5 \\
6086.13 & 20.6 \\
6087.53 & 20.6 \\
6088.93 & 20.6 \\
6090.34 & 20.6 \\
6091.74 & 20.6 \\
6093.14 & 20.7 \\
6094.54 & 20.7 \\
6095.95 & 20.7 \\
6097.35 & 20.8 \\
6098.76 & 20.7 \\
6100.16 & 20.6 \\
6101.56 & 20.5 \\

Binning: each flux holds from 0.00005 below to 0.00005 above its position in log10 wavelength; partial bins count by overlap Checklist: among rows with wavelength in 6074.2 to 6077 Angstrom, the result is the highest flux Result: 20.8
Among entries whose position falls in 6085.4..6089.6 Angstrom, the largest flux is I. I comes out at 20.6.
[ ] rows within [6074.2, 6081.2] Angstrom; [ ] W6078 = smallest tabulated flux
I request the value 20.4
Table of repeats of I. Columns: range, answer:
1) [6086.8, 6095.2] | 20.7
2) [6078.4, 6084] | 20.5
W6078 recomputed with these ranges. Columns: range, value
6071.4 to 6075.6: 20.8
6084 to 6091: 20.5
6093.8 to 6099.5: 20.7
